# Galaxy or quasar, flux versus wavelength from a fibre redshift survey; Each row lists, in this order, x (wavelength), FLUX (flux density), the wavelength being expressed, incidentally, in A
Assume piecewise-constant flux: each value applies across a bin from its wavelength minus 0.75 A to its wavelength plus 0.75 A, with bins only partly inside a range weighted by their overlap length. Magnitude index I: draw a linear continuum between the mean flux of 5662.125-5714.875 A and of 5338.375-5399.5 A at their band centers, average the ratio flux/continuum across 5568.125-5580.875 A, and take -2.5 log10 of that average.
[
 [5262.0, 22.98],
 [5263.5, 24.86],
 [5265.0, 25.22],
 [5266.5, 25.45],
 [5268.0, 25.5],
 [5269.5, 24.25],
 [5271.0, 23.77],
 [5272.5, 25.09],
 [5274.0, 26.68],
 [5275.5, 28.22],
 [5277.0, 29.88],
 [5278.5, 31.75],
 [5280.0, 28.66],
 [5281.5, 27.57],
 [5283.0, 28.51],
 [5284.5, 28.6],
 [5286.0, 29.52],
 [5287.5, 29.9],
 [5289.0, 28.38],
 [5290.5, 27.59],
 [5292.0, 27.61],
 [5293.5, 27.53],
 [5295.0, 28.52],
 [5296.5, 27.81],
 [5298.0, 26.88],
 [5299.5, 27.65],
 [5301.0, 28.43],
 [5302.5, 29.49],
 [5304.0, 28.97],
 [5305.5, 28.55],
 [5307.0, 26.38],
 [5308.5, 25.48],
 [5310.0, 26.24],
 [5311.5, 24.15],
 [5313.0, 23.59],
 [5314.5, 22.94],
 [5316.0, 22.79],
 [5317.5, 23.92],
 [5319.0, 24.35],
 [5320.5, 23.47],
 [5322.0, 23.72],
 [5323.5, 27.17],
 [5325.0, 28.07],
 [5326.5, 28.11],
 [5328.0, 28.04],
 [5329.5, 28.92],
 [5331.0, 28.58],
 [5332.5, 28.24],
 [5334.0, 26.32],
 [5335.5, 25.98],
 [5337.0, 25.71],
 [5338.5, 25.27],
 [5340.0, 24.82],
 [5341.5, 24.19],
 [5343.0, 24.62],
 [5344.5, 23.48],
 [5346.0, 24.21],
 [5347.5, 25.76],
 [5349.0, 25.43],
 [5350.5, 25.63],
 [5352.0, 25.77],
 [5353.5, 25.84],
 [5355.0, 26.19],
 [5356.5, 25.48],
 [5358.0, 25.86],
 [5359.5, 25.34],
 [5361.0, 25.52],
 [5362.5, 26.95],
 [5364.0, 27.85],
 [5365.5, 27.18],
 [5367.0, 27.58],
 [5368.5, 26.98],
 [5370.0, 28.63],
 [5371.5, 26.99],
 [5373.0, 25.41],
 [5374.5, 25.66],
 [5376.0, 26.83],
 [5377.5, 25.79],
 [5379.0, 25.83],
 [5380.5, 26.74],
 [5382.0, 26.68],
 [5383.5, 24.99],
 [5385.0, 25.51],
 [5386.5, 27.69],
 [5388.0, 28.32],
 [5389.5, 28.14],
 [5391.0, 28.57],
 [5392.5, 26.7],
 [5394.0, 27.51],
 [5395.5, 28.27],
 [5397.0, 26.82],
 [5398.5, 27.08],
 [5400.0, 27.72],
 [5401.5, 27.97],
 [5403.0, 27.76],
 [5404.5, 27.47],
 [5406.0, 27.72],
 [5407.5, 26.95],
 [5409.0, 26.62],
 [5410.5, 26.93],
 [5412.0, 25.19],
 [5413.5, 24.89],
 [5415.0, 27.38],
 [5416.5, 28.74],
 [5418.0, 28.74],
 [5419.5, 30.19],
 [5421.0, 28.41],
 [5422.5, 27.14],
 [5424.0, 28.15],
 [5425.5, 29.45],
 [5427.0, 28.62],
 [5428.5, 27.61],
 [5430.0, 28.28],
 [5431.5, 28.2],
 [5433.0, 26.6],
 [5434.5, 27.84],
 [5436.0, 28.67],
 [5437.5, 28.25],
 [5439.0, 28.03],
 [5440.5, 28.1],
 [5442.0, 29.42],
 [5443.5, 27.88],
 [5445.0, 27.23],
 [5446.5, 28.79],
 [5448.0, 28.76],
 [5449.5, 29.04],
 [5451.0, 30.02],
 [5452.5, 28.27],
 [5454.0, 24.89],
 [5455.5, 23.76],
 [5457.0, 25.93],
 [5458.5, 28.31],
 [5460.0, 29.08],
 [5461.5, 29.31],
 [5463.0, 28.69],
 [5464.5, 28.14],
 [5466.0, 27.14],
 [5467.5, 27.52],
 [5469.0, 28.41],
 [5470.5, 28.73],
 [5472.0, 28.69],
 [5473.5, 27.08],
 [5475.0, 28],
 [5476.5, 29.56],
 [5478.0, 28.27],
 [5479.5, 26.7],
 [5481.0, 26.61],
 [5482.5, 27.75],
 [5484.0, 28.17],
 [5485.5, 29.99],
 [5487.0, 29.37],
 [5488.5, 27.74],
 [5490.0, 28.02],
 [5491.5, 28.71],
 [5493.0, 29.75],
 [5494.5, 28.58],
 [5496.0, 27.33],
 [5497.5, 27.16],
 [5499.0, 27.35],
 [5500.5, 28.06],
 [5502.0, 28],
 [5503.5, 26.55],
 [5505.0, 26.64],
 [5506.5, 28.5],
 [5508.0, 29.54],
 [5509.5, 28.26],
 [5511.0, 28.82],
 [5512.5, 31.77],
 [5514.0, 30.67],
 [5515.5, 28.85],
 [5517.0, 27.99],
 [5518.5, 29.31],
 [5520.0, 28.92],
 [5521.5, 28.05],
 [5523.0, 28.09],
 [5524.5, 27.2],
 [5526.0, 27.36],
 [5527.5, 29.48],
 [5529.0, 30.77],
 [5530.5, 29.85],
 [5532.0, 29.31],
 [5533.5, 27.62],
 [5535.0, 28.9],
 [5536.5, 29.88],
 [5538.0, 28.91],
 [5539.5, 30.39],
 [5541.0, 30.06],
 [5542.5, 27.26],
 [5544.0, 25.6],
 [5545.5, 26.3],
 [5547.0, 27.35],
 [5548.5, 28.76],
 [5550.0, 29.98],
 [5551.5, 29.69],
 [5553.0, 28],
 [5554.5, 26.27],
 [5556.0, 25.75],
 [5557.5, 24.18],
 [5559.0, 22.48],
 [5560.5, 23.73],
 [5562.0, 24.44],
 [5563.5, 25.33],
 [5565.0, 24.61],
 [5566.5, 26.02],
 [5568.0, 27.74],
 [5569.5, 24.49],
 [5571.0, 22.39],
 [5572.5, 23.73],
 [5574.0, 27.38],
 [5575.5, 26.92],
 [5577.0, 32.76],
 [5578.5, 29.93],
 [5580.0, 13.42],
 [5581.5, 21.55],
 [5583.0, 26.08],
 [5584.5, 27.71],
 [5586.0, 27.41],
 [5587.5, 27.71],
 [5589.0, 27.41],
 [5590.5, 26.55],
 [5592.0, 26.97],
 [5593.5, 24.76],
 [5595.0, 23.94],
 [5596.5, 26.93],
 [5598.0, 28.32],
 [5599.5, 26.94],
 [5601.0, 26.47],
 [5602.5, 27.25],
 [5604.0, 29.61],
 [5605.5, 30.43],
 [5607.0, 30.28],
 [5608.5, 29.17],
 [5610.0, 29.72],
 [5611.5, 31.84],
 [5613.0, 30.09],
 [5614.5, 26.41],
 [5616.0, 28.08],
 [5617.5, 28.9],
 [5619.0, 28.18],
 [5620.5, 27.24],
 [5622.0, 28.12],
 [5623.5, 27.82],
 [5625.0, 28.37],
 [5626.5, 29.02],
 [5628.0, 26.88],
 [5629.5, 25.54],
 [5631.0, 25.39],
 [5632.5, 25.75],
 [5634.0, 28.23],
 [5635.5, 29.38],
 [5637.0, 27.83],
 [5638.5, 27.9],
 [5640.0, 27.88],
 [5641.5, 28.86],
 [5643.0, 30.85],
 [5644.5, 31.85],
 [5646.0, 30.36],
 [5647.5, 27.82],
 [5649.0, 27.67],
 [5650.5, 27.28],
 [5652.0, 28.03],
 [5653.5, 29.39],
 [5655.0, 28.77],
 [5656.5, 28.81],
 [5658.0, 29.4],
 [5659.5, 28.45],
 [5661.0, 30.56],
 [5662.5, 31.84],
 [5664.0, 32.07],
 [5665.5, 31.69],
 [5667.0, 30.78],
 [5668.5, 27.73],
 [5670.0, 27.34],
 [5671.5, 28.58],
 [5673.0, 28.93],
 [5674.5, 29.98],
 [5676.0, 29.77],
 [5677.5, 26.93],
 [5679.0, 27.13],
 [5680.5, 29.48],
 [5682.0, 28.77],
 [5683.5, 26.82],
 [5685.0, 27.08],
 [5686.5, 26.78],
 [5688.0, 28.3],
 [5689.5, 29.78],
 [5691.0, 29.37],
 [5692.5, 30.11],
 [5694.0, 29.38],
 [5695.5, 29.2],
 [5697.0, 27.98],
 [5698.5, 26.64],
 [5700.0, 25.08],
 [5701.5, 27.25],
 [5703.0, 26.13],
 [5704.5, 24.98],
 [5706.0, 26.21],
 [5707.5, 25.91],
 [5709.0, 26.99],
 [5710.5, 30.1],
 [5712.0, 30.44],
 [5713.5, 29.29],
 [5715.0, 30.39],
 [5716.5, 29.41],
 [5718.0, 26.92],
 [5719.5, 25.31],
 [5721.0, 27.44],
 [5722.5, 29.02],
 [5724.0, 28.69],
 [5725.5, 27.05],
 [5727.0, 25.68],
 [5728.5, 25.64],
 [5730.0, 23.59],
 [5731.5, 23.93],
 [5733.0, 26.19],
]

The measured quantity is 0.10 mag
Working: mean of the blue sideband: 26.3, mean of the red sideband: 28.4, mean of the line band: 25.2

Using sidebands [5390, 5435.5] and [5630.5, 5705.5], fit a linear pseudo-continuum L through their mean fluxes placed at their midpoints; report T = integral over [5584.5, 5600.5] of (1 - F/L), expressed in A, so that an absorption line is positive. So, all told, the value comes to 0.9 A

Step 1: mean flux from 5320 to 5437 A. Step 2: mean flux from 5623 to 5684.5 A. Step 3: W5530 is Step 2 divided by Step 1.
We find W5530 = 1.1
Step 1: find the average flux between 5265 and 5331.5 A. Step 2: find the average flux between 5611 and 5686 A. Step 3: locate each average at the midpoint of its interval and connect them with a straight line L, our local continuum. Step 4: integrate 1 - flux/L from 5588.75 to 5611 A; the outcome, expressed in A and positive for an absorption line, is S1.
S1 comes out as 0.5 A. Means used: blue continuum 26.9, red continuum 28.6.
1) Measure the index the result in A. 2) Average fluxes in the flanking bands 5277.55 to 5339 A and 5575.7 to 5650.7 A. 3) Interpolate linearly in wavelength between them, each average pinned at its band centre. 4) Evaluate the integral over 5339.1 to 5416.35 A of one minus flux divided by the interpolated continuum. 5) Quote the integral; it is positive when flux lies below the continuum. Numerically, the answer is 2.1 A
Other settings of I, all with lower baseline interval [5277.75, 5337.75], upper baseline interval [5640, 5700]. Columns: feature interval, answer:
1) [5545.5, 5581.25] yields 0.102 mag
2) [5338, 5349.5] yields 0.108 mag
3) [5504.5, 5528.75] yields -0.024 mag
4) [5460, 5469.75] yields -0.015 mag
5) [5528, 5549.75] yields -0.016 mag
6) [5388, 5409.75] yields 0.000 mag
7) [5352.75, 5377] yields 0.035 mag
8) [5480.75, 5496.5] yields -0.016 mag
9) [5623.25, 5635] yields 0.061 mag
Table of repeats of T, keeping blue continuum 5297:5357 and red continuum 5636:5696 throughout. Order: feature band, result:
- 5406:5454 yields -1.9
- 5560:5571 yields 1.2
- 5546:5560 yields 0.6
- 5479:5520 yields -1.3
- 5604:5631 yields 0.0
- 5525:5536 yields -0.5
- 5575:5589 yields 1.1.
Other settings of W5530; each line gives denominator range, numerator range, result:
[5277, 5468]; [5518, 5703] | 1.03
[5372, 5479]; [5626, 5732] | 1.02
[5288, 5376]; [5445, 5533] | 1.07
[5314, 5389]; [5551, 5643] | 1.03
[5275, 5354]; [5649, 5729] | 1.06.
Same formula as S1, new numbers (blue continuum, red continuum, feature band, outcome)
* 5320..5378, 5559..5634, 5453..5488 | -1.7 A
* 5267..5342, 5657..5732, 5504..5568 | -0.6 A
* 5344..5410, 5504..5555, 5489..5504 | 0.1 A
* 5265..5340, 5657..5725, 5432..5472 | -0.7 A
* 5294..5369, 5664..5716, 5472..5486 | -0.5 A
